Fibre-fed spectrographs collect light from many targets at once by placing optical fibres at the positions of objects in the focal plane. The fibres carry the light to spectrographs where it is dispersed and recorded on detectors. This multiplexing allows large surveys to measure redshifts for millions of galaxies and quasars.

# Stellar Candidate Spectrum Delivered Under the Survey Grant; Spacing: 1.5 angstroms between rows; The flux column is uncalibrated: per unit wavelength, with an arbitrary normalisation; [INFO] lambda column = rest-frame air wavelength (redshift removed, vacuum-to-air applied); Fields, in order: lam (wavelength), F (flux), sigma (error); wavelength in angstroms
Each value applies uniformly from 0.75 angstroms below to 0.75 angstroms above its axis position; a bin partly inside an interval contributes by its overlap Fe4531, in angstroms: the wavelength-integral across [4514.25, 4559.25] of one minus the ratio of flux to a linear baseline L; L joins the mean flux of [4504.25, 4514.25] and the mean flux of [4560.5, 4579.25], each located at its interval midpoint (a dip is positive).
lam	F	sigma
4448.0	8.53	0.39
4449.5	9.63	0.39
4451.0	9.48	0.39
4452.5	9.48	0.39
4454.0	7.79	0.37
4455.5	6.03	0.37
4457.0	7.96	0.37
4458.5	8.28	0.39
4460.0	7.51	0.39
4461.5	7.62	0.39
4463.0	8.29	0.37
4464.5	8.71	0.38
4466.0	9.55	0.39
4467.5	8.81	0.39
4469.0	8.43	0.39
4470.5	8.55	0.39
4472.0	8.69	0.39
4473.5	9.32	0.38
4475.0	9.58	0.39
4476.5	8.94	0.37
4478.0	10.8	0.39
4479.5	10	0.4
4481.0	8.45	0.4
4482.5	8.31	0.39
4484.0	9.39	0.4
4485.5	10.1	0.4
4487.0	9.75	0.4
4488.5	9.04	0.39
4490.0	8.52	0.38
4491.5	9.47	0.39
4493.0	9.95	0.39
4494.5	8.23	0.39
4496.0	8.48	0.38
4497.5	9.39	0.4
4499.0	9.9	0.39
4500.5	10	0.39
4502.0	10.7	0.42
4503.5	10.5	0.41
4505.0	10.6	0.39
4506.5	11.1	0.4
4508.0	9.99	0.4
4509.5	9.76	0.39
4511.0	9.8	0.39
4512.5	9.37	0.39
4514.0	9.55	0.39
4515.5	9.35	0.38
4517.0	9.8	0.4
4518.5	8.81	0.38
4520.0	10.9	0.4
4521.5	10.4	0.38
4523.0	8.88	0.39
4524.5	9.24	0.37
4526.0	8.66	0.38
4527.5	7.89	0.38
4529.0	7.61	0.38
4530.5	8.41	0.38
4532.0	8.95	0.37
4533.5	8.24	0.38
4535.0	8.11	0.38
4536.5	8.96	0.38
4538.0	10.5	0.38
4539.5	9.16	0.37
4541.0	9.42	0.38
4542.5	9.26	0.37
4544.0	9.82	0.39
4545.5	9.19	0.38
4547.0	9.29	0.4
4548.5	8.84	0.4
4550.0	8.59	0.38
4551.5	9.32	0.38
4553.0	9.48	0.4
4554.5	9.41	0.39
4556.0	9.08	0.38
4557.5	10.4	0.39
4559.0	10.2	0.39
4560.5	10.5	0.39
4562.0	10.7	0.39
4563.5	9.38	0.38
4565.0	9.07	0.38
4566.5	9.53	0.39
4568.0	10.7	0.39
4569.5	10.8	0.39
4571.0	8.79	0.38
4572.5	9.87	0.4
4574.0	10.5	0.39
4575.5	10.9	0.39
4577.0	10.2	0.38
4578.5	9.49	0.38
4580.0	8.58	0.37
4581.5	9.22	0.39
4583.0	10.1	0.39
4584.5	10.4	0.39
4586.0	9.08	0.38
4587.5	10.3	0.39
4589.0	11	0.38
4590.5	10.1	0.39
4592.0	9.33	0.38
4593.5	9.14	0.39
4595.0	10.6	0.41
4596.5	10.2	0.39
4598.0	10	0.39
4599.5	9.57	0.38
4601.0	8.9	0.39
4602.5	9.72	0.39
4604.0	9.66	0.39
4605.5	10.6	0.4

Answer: 3.7 angstroms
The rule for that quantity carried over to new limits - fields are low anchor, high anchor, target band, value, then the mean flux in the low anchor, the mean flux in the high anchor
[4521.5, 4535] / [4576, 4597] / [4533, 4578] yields -2.2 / 8.57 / 9.85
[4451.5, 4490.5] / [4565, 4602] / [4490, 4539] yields -1.2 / 8.77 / 9.87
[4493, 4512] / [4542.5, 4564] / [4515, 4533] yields 1.3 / 9.87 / 9.58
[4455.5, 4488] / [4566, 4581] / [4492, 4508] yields -1.3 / 8.84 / 9.93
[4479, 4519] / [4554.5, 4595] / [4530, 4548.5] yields 1.2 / 9.57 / 9.9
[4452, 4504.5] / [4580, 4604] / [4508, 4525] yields -0.7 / 8.99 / 9.8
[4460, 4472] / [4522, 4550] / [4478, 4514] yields -3.9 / 8.51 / 8.92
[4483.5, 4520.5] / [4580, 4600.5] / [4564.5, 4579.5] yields -0.2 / 9.69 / 9.86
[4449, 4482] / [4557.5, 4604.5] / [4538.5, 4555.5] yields 0.5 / 8.71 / 9.9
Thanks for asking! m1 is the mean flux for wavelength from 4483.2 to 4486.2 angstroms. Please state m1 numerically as 9.72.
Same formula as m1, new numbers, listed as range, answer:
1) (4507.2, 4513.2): 9.74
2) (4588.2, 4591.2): 10.6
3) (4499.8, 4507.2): 10.6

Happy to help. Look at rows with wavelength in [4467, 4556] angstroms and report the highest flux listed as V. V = 11.1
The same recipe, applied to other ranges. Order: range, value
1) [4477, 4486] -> 10.8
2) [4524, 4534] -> 9.24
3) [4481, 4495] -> 10.1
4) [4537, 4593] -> 11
